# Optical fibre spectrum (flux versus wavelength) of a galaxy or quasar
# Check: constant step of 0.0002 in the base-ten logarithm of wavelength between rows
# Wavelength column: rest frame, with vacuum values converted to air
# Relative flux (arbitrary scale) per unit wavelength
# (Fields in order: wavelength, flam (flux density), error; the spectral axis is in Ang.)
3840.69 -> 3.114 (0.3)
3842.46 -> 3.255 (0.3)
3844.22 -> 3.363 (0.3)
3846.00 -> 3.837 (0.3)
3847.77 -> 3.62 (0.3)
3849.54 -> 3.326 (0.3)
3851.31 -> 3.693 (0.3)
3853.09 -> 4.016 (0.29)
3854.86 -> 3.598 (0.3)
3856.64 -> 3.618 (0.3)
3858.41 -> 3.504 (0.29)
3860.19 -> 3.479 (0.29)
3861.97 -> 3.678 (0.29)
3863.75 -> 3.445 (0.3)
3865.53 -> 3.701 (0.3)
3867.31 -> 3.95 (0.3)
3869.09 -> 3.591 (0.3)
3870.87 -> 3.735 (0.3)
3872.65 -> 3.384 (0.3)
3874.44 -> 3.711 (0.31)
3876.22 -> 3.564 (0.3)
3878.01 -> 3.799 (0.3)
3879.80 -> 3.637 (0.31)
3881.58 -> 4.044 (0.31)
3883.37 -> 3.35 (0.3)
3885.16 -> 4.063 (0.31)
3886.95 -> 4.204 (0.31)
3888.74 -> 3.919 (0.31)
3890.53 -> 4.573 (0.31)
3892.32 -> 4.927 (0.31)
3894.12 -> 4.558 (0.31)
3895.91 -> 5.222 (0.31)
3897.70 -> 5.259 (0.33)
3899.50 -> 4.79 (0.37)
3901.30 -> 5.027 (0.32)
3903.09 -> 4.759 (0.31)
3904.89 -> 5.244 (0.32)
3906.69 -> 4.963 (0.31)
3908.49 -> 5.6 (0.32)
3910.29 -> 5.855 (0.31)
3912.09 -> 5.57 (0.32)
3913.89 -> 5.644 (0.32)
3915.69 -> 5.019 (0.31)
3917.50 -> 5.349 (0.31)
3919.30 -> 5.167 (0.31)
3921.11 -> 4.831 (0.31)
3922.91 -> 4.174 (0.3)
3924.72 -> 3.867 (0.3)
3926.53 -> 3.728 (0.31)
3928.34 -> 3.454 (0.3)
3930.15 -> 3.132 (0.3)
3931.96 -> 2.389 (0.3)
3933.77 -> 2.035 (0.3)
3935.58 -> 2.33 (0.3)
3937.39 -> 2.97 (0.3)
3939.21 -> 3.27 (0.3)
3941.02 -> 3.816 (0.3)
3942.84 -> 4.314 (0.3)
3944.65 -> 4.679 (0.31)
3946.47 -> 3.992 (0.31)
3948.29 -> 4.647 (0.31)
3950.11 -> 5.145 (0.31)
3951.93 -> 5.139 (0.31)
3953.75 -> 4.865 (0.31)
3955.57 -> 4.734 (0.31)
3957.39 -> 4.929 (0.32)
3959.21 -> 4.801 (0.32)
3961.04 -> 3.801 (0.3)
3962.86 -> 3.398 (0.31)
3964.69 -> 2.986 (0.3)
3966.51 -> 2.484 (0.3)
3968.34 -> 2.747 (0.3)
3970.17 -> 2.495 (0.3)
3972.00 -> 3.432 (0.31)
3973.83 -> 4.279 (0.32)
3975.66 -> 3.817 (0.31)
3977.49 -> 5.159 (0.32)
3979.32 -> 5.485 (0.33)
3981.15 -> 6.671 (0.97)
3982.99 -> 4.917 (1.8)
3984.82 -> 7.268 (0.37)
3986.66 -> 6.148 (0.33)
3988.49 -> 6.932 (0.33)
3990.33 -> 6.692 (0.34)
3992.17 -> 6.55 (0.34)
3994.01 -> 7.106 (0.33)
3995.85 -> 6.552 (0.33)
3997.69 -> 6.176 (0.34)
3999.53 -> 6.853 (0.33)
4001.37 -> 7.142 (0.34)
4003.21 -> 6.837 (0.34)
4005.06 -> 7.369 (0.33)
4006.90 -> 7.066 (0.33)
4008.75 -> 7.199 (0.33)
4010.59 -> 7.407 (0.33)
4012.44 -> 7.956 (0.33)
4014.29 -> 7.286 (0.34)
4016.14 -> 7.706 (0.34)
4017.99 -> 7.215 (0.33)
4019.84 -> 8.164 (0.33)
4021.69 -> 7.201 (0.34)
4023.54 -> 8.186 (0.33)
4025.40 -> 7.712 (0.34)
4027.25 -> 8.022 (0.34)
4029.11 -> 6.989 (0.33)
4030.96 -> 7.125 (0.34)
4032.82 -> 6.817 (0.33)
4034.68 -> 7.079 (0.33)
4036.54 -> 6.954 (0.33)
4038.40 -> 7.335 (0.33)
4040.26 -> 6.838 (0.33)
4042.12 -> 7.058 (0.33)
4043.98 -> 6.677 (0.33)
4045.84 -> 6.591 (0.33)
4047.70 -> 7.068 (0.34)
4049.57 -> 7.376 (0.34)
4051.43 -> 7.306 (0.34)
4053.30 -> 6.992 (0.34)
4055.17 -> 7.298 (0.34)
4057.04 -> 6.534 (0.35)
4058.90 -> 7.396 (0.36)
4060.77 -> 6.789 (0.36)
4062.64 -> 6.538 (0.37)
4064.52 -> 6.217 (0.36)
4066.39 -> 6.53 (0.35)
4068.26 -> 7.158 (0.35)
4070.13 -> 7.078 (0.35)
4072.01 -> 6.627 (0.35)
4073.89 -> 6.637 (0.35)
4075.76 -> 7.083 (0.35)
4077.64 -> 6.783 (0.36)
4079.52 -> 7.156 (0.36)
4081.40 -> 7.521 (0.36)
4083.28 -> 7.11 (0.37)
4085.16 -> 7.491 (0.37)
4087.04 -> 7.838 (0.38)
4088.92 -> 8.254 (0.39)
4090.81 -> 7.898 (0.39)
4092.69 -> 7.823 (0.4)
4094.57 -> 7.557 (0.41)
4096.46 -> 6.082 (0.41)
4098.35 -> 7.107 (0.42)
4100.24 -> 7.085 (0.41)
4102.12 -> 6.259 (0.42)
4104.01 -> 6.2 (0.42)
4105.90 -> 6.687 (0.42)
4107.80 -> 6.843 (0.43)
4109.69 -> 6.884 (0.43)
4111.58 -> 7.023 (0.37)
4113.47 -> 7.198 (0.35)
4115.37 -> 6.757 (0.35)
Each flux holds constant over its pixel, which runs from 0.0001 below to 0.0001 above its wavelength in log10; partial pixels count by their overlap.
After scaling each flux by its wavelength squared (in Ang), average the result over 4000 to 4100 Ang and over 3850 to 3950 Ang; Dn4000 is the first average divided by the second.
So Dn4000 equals 1.88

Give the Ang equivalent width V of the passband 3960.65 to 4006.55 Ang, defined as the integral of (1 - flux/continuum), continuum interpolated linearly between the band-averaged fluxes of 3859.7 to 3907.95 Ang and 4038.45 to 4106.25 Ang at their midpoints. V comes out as 2.91 Ang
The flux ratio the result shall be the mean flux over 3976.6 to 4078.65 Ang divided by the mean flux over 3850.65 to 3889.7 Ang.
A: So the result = 1.87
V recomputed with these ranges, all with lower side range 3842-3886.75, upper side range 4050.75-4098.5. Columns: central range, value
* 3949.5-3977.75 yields 6.92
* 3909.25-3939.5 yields 3.46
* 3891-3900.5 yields -1.75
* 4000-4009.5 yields -1.83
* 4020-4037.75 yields -2.87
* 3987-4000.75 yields -2.15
